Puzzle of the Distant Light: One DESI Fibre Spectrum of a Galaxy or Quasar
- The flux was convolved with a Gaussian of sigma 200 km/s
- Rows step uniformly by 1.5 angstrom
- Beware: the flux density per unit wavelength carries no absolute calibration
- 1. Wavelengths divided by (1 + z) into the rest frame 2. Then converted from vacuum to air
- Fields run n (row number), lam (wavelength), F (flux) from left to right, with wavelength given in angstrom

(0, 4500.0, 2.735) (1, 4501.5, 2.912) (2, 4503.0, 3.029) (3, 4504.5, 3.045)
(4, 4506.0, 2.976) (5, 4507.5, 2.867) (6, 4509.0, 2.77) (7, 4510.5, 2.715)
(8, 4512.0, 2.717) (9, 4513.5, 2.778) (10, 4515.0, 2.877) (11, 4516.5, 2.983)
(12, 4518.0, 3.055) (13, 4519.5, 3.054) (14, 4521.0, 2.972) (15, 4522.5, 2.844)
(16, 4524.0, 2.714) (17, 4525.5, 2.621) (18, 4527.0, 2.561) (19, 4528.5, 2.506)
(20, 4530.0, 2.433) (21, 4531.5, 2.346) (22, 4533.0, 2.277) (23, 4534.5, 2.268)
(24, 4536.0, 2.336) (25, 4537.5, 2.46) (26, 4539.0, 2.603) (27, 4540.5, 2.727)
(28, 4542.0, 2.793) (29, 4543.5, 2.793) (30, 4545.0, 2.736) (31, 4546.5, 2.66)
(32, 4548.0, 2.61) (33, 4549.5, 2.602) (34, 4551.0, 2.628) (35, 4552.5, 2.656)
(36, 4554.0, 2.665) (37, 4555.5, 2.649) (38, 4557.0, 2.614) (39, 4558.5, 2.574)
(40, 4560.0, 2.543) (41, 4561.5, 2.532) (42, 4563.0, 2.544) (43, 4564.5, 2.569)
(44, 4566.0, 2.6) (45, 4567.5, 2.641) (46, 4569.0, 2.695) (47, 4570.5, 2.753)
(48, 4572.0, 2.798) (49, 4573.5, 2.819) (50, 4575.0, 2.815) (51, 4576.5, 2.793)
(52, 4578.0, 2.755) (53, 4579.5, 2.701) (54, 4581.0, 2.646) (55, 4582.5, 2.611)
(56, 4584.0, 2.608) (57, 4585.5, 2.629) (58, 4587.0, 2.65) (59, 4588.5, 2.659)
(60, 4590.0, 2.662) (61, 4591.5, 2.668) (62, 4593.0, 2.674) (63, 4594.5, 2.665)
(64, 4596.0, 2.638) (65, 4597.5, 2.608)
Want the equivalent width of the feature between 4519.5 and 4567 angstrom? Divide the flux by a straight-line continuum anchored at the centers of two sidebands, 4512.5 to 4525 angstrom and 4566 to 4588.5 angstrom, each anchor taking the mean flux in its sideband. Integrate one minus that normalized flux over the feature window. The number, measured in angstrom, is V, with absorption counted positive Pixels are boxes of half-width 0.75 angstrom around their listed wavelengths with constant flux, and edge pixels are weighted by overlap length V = 3.6 angstrom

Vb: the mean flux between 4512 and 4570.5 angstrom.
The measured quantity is 2.65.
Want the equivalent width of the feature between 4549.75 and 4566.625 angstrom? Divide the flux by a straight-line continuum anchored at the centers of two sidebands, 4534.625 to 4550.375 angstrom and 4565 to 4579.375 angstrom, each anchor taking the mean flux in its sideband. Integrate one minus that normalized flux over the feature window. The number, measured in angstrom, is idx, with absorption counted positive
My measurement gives 0.5 angstrom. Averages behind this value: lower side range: 2.62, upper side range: 2.74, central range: 2.6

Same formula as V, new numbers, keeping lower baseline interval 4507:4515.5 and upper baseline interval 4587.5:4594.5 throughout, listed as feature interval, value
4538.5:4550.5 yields 0.2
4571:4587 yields -0.2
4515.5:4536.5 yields 0.9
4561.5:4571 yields 0.3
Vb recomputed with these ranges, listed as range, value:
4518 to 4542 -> 2.6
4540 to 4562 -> 2.65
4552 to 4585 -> 2.66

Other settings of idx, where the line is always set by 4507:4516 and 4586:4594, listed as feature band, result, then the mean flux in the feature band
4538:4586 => 0.72 angstrom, 2.67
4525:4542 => 1.70 angstrom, 2.48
